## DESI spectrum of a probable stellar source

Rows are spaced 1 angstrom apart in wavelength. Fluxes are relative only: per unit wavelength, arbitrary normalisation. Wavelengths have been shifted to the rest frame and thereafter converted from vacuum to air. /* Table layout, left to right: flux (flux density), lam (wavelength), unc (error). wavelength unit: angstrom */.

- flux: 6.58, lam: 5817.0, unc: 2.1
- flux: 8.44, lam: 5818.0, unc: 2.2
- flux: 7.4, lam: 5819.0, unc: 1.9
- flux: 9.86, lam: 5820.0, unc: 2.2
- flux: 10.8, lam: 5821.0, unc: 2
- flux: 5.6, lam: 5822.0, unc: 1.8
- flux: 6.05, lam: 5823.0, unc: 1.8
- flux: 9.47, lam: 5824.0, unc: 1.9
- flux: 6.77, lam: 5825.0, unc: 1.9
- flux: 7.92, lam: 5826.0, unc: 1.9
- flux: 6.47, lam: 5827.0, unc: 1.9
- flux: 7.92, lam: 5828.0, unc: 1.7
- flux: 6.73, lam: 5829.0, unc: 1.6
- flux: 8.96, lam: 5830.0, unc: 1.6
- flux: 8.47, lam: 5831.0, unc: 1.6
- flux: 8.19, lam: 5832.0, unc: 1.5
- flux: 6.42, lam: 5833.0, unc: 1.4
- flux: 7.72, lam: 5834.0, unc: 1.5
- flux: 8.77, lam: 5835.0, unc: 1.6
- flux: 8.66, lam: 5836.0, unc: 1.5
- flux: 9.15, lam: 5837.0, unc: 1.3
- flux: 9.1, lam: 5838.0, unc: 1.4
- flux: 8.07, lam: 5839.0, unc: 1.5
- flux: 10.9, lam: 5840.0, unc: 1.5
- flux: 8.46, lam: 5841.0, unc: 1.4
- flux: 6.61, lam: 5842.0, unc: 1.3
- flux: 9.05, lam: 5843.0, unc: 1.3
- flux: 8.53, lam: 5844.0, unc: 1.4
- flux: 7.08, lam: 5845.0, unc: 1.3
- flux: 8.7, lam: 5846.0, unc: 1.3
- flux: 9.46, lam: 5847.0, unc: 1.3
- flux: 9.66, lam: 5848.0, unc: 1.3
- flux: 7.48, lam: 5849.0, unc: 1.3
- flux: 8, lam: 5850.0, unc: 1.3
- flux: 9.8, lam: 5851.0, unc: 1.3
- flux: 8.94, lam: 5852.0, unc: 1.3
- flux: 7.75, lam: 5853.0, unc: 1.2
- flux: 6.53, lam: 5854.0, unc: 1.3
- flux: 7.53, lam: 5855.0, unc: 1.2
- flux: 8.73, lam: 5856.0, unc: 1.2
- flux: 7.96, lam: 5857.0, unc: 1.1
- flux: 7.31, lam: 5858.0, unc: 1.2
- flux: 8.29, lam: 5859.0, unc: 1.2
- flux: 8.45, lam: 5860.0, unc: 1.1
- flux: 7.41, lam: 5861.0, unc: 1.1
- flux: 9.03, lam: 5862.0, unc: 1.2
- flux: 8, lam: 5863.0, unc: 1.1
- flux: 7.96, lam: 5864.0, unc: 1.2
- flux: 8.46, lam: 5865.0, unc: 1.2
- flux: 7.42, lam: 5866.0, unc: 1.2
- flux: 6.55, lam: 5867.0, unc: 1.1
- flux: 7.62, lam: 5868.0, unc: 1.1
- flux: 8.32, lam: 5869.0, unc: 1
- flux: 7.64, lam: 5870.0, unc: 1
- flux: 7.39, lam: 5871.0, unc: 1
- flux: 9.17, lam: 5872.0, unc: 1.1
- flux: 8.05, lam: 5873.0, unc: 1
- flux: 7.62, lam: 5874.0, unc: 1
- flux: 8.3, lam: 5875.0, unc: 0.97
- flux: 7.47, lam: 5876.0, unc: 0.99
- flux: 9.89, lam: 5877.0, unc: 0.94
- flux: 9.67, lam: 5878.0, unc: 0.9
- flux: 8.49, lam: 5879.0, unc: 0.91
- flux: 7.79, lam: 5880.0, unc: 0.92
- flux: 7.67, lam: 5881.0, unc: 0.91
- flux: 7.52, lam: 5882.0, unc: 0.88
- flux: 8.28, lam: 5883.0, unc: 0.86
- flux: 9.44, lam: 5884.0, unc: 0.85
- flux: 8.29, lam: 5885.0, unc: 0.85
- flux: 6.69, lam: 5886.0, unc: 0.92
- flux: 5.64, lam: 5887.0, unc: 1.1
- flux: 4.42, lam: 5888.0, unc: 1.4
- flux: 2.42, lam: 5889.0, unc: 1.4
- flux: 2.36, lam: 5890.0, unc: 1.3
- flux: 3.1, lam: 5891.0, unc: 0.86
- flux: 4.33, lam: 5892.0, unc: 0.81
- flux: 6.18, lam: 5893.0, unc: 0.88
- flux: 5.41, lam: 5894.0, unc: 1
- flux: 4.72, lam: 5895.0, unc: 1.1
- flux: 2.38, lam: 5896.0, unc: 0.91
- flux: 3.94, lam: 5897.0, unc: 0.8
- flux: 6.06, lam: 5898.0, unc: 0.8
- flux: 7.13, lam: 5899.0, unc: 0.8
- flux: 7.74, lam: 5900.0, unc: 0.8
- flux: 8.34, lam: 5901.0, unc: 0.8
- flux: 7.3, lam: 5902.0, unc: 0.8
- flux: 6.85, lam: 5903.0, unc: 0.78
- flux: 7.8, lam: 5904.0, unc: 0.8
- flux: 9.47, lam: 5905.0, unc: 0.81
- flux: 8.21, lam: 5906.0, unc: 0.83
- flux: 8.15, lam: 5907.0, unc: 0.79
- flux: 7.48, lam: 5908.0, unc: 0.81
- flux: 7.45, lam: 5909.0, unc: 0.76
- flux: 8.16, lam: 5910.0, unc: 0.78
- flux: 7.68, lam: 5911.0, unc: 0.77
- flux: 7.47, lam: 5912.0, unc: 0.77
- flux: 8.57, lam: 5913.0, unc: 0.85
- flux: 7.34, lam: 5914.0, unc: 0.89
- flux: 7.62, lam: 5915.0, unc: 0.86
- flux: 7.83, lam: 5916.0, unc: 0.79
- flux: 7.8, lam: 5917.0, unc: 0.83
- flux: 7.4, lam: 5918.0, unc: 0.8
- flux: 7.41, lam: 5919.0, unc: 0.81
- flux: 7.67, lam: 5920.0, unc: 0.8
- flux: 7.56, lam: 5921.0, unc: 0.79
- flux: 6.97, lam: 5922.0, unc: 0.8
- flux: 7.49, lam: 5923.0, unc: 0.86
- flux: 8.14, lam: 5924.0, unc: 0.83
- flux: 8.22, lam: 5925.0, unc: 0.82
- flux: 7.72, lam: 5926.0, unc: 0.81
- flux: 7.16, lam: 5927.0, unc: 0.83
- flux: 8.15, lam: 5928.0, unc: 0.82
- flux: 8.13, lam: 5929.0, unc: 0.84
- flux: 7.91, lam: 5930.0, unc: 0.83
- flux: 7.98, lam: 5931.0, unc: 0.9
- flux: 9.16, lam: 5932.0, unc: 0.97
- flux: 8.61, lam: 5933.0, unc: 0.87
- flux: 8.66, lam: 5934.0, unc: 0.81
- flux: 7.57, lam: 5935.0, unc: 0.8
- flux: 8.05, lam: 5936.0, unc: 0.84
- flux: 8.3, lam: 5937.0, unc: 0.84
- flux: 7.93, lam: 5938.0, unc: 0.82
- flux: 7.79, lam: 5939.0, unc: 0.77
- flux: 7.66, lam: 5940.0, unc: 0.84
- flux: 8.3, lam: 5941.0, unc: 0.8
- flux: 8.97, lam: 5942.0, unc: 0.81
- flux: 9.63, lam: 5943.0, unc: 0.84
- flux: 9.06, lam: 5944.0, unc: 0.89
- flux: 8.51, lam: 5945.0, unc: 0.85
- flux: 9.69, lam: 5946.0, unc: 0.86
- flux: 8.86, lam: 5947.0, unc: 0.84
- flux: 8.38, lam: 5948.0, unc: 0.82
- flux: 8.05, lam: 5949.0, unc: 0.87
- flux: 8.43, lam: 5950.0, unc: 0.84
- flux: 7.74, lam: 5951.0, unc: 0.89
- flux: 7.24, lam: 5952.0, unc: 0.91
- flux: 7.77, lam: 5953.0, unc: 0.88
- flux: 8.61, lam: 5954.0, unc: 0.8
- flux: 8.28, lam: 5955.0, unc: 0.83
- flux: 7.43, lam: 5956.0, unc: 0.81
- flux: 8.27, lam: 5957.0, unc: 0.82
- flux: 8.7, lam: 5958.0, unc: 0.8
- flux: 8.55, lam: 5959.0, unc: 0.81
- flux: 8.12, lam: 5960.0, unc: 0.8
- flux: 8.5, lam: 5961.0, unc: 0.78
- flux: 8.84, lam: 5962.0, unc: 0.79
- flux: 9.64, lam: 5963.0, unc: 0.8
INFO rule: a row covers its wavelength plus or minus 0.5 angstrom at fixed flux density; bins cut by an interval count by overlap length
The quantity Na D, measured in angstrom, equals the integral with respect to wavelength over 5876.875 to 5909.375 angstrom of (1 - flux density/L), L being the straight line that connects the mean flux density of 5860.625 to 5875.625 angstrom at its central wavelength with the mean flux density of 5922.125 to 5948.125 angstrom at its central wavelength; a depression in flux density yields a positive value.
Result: 5.7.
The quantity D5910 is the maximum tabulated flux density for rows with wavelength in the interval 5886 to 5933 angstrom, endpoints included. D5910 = 9.47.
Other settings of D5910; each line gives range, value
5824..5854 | 10.9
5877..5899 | 9.89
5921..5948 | 9.69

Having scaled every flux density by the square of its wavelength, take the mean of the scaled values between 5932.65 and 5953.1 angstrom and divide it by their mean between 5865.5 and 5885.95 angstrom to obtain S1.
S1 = 1.06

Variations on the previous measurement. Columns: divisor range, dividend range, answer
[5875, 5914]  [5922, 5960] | 1.22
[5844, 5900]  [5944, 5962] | 1.18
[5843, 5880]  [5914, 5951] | 1.02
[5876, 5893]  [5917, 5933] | 1.20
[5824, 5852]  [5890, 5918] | 0.83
